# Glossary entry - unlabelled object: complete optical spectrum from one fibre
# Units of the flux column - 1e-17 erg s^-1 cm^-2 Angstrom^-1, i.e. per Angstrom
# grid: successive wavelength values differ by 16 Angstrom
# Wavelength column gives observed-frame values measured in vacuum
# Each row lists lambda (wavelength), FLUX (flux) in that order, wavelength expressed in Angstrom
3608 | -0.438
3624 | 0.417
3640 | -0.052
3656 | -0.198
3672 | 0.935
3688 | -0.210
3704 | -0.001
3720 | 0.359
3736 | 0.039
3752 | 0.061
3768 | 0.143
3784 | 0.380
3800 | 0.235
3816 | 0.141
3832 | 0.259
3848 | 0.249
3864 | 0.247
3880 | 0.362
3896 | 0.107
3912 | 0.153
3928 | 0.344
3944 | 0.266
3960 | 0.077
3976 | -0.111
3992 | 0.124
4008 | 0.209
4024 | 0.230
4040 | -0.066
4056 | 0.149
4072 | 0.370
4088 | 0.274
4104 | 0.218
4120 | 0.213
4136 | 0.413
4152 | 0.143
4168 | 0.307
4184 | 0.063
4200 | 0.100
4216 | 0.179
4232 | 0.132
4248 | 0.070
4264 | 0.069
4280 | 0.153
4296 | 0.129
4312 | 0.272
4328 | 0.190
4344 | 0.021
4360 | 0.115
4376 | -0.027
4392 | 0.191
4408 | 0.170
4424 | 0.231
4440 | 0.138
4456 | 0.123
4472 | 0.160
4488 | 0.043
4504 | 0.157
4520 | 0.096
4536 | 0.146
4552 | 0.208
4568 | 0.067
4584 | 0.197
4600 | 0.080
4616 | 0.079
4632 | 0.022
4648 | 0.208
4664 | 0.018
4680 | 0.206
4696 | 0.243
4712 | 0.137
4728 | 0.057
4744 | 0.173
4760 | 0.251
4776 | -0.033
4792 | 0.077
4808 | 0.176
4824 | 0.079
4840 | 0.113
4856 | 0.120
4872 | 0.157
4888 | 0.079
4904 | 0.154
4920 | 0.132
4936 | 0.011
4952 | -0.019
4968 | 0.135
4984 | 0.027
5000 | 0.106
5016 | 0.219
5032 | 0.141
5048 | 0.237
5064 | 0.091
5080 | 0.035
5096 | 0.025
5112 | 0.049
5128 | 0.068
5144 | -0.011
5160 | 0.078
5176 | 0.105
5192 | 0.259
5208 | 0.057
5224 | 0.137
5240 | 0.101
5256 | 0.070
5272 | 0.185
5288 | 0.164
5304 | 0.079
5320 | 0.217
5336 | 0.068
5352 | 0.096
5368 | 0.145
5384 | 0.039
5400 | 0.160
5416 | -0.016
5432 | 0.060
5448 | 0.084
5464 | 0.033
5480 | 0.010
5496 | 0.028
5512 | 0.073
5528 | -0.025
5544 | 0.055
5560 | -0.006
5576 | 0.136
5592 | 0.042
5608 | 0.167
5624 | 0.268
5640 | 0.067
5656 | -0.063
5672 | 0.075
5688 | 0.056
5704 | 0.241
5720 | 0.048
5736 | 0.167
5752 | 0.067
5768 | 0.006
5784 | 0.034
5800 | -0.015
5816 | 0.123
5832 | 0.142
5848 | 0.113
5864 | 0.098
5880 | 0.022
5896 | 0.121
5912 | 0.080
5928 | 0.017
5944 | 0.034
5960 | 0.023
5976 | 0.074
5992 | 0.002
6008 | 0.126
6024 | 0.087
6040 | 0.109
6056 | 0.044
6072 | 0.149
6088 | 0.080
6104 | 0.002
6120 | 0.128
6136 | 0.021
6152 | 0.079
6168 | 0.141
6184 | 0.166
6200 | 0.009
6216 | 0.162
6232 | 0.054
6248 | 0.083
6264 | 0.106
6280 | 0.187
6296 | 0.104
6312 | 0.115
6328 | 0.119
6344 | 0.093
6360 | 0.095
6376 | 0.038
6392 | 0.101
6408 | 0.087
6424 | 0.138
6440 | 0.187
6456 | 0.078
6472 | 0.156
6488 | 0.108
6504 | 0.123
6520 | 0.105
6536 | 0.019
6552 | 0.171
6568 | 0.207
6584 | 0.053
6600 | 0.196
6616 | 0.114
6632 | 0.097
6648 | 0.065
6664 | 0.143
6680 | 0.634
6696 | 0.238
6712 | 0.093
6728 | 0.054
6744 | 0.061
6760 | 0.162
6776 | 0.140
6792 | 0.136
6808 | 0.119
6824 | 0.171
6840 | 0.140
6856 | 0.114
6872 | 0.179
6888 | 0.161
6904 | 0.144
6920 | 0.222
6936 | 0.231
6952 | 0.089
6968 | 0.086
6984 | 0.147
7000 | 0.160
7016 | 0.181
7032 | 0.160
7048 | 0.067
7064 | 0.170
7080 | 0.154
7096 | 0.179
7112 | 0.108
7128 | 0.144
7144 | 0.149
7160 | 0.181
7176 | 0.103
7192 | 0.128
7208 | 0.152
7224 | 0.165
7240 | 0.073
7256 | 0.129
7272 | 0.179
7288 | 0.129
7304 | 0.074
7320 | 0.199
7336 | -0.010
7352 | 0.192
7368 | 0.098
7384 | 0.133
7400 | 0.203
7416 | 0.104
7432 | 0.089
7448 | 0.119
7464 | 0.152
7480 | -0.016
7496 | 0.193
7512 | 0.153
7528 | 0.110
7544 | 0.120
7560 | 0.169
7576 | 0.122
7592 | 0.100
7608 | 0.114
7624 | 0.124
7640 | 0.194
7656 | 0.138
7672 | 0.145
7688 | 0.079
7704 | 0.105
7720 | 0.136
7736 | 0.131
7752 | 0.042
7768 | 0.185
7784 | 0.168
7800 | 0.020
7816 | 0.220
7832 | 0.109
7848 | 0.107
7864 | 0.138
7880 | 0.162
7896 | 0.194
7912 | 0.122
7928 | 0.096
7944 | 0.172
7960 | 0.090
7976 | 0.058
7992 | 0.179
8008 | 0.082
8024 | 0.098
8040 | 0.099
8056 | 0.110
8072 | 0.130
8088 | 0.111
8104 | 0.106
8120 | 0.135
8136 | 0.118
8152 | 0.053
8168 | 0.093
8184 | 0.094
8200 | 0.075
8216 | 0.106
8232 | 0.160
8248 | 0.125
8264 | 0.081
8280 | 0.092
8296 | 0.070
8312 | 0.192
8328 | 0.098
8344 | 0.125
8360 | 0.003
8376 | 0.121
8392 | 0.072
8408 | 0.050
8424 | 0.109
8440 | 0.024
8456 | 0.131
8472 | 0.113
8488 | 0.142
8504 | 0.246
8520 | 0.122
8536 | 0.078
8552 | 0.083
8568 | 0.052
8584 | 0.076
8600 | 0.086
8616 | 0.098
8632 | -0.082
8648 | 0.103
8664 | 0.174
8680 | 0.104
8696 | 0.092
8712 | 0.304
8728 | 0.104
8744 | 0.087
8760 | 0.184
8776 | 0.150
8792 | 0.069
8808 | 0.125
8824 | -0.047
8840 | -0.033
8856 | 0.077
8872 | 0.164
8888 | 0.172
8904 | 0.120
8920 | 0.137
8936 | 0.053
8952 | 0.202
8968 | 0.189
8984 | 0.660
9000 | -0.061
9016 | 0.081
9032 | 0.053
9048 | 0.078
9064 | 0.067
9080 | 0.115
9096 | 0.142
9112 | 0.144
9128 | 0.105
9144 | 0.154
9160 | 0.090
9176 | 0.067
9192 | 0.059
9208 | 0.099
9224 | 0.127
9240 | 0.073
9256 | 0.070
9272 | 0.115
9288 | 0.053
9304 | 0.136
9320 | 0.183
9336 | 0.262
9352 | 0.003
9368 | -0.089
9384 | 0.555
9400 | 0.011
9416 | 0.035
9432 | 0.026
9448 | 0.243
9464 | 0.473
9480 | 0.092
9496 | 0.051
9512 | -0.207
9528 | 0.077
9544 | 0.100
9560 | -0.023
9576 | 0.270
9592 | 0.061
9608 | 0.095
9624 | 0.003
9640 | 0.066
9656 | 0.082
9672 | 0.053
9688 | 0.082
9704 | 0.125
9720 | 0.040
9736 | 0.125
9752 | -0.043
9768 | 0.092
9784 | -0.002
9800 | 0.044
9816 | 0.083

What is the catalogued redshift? 0.793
